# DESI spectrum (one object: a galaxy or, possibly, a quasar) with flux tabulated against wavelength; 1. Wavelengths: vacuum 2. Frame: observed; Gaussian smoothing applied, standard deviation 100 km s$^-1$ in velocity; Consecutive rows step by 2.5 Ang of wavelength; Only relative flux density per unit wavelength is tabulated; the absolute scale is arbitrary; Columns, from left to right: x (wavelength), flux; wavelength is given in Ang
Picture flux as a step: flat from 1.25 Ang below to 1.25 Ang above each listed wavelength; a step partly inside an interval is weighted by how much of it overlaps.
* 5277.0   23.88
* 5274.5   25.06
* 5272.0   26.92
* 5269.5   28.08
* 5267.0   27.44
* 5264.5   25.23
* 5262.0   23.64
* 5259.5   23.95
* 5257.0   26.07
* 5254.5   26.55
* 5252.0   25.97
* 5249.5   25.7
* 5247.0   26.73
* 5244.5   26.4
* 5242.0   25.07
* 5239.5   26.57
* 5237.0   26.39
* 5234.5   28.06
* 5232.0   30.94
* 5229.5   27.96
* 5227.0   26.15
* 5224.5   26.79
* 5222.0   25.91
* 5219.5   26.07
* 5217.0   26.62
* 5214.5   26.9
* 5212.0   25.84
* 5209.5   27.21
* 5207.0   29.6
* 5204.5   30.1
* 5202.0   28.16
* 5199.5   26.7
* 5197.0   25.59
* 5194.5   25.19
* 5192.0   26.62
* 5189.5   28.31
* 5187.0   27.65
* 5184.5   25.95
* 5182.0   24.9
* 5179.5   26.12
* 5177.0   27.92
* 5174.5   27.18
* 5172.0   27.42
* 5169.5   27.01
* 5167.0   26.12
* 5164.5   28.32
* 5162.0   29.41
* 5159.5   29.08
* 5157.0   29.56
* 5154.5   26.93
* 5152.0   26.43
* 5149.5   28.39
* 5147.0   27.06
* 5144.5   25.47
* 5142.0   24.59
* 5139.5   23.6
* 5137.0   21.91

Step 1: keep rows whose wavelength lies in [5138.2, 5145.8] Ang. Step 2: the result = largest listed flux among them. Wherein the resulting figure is 25.47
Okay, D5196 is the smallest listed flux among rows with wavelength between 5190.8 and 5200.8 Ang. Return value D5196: 25.19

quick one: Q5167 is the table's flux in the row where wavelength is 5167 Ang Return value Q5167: 26.12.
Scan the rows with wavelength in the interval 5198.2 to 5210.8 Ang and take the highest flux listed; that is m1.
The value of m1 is 30.1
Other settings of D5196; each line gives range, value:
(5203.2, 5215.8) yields 25.84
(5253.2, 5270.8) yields 23.64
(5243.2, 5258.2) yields 25.7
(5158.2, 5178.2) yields 26.12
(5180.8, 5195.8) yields 24.9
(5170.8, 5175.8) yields 27.18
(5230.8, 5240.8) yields 26.39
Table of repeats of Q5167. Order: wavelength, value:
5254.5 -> 26.55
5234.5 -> 28.06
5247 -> 26.73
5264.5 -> 25.23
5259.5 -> 23.95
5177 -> 27.92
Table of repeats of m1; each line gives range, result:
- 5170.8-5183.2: 27.92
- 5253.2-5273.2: 28.08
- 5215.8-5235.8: 30.94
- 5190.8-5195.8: 26.62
